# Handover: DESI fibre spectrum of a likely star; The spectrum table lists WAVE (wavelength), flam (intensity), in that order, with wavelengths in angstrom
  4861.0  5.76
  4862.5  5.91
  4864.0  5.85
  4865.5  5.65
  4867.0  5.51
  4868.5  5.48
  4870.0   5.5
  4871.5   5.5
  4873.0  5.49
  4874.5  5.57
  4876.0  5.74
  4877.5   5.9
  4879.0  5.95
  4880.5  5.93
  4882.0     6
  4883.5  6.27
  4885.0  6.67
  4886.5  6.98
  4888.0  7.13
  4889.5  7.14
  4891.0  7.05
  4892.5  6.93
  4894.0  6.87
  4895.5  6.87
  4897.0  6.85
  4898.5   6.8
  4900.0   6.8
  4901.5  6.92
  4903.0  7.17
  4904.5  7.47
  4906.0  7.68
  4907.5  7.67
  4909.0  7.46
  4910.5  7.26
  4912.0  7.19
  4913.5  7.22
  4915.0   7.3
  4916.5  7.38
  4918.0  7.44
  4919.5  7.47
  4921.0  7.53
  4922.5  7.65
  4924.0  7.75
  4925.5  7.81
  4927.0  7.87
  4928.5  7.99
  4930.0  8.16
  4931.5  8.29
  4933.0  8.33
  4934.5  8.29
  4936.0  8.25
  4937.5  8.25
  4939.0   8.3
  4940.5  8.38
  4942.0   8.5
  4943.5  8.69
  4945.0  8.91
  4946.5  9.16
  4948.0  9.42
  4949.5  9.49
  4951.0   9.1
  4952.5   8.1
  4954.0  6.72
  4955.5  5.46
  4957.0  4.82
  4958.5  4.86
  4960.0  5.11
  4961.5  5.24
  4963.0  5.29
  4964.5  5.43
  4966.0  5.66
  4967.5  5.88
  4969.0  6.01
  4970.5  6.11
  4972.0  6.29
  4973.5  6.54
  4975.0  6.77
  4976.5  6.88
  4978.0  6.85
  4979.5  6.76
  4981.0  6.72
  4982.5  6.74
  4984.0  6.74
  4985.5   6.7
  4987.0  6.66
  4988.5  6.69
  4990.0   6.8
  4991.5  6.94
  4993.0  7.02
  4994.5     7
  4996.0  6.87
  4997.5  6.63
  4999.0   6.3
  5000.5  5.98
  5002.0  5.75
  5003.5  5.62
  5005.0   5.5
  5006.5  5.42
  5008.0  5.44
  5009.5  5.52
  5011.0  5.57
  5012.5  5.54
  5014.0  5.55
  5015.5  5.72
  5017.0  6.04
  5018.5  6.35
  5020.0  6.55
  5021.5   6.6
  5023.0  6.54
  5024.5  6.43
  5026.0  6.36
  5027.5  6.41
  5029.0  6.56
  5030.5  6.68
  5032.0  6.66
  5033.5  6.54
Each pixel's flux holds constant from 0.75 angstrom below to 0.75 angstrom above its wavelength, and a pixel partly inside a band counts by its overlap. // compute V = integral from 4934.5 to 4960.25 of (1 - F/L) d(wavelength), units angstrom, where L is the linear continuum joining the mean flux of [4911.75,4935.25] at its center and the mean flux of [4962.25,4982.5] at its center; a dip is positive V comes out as -2.78 angstrom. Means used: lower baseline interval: 7.74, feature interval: 7.8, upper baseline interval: 6.26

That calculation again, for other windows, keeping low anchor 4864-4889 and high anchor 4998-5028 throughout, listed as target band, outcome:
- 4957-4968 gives 1.21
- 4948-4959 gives -2.20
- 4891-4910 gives -3.70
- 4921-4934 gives -4.36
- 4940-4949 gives -4.40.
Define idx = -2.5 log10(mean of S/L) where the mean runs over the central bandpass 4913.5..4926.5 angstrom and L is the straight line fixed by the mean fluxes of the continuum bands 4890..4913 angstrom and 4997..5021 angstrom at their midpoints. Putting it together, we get -0.09 mag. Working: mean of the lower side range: 7.13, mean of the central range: 7.53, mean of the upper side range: 5.84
